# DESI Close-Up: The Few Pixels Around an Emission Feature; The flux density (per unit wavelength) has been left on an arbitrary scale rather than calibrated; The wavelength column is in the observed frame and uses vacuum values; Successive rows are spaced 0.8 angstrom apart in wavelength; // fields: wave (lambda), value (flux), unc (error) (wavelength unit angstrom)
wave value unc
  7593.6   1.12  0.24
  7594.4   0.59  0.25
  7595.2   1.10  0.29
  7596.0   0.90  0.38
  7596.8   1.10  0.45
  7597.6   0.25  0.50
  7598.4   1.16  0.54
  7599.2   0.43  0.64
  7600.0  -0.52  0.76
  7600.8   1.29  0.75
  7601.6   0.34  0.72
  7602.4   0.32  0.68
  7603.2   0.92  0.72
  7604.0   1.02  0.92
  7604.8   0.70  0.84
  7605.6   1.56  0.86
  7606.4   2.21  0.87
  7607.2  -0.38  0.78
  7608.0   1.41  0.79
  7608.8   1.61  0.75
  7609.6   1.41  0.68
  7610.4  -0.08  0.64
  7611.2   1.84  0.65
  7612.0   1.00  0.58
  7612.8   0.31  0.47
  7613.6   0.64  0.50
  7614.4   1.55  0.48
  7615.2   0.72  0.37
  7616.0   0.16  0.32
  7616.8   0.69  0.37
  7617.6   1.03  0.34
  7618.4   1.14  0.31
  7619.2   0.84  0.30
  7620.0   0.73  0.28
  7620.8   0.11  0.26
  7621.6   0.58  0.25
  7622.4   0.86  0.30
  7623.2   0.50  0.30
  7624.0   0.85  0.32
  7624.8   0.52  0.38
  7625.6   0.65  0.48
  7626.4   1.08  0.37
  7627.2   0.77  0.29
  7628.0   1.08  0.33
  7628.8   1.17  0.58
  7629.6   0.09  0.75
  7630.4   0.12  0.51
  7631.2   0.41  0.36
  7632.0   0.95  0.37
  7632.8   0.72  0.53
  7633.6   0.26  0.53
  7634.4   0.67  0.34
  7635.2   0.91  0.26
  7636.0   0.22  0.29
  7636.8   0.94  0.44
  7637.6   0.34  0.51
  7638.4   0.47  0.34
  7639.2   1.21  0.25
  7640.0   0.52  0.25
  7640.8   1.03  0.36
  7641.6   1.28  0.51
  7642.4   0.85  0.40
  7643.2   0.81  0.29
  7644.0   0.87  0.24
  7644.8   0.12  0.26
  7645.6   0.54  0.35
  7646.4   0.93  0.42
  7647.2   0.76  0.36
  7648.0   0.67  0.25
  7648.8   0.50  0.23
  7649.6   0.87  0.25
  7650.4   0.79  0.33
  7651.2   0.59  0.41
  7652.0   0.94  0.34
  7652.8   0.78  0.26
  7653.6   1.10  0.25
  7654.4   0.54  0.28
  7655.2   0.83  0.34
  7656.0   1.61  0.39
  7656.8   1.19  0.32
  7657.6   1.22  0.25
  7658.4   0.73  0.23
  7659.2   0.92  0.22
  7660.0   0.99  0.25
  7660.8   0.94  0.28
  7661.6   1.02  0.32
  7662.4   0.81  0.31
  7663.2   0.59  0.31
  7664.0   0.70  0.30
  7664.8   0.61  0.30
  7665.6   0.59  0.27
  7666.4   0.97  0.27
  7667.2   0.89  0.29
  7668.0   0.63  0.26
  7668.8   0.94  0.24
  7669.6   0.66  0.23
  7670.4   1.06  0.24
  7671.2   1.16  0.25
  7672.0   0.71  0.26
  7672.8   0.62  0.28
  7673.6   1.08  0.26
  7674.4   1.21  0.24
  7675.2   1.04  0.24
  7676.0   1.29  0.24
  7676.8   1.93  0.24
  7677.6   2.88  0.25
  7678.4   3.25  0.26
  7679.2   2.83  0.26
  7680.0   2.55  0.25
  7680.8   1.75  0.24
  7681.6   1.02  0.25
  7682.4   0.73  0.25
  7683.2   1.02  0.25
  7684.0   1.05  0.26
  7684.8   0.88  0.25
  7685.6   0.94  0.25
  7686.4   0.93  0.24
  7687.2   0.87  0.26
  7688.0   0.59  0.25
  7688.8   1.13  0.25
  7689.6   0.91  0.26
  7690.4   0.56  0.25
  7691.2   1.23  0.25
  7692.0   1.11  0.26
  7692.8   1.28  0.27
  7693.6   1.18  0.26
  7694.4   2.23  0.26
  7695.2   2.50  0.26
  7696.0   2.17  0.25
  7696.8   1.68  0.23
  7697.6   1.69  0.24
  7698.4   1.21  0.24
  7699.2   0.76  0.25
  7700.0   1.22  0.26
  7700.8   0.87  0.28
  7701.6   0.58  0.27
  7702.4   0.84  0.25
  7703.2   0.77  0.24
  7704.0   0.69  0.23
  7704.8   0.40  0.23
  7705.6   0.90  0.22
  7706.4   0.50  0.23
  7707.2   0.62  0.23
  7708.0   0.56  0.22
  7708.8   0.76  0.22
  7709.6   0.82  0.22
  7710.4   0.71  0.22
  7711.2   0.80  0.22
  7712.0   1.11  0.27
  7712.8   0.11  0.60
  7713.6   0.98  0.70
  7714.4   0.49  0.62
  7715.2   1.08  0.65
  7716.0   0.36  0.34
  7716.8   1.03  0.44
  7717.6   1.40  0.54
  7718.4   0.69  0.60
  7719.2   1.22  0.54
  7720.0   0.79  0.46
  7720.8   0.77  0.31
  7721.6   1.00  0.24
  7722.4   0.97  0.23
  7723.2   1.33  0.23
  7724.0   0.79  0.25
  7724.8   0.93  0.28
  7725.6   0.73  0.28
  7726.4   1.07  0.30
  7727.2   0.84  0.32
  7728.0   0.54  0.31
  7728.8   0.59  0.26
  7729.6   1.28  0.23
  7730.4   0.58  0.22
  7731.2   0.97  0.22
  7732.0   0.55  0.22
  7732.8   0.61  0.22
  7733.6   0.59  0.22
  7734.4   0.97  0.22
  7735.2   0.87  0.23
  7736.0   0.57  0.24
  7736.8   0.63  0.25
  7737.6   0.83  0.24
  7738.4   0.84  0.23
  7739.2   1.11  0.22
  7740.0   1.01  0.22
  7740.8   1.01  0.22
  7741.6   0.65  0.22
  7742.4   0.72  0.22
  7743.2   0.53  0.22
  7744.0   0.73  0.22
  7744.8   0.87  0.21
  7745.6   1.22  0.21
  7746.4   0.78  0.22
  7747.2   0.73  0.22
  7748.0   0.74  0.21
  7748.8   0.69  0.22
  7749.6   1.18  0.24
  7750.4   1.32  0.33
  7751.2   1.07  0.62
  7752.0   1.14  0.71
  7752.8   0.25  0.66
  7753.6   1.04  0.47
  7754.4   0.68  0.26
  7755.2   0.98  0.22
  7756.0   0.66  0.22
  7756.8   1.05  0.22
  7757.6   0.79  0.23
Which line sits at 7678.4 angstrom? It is [S II]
